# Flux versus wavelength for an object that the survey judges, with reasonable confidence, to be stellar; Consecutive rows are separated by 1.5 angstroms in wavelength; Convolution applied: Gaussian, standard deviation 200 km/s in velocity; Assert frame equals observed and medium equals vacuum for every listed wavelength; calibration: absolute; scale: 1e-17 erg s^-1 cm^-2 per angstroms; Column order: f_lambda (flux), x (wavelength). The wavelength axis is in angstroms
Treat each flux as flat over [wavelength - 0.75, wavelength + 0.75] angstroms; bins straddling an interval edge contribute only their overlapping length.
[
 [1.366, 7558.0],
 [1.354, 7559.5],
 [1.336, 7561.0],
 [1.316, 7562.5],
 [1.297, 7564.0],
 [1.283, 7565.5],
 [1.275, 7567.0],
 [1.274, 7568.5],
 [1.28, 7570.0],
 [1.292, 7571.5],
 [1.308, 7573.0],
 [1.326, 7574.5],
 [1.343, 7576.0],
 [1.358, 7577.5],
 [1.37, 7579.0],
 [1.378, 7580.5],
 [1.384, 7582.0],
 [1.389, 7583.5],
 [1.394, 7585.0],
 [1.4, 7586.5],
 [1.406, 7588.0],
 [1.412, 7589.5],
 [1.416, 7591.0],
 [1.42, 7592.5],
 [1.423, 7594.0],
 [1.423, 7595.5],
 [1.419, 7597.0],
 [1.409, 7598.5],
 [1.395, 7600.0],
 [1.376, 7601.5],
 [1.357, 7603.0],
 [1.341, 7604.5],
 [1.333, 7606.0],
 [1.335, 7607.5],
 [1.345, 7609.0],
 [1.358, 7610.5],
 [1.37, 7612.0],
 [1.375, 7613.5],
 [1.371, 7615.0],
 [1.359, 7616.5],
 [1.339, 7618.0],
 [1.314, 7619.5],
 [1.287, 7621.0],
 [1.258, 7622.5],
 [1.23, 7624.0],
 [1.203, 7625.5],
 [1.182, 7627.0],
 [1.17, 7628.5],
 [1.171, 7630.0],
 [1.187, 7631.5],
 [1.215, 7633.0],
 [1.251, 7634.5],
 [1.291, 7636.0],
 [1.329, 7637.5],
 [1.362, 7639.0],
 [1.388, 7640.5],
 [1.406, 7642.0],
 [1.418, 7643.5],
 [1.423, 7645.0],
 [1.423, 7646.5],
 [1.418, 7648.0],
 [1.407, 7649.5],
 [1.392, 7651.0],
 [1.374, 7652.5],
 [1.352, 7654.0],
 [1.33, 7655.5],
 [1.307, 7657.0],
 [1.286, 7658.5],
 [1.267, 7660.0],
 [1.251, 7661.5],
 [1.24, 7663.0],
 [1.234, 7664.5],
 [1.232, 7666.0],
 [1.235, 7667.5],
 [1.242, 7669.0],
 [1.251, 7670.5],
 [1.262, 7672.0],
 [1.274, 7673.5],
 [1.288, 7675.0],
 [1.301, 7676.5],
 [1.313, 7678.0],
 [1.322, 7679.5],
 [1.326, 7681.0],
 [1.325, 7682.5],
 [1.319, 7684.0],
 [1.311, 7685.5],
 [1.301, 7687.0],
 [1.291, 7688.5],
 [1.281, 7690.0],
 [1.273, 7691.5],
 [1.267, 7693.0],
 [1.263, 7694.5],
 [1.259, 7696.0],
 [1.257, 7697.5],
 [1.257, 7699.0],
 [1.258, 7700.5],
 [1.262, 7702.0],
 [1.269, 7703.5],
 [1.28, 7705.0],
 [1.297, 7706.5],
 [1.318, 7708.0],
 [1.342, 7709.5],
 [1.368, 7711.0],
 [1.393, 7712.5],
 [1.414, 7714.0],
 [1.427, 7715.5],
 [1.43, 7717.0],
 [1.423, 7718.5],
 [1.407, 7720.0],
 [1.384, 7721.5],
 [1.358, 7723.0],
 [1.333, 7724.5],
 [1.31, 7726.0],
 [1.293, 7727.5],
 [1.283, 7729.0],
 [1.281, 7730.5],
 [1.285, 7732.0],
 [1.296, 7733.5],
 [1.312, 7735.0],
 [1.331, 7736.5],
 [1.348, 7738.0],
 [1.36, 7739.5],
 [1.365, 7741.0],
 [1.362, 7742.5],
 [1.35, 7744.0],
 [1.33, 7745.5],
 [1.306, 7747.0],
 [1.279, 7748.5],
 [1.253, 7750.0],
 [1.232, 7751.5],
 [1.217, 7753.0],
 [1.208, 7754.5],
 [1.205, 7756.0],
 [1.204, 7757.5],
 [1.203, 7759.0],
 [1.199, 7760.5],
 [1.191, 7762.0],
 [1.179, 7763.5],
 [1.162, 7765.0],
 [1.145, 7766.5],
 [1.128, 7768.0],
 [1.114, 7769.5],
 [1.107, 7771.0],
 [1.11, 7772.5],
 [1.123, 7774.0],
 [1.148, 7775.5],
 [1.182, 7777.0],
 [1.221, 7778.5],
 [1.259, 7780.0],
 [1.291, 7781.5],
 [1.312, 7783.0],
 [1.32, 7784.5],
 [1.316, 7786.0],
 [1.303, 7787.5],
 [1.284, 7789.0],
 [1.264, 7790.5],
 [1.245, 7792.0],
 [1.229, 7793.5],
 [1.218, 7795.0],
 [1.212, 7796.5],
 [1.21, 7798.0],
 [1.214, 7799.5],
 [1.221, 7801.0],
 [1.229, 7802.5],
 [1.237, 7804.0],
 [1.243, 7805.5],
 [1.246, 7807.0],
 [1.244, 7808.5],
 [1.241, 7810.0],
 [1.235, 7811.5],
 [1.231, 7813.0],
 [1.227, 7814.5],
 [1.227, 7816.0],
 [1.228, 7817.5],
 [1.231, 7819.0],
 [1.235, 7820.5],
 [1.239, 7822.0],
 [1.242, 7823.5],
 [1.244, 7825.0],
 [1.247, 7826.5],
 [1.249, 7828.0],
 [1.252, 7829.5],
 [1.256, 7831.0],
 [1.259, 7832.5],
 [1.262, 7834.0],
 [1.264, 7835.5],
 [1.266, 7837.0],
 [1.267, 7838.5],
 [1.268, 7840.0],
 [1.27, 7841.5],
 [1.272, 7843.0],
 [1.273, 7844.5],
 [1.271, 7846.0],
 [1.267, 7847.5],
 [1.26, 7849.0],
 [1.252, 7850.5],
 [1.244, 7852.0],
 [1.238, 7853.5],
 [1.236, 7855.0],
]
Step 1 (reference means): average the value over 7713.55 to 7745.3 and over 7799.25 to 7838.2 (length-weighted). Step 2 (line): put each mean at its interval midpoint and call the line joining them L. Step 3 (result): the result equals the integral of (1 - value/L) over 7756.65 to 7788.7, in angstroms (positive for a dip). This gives 2.3 angstroms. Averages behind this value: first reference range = 1.35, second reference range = 1.24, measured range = 1.2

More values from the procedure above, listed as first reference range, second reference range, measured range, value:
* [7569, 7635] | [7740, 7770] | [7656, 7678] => 0.45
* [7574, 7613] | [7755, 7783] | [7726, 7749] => -1.95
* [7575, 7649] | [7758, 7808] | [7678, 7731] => -1.89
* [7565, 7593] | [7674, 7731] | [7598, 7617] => -0.25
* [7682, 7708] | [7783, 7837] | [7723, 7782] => 0.90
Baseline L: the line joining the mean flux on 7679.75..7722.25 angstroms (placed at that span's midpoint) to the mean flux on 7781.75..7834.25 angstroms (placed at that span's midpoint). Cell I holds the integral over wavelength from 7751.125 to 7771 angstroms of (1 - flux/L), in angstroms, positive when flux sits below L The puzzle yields 1.56 angstroms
